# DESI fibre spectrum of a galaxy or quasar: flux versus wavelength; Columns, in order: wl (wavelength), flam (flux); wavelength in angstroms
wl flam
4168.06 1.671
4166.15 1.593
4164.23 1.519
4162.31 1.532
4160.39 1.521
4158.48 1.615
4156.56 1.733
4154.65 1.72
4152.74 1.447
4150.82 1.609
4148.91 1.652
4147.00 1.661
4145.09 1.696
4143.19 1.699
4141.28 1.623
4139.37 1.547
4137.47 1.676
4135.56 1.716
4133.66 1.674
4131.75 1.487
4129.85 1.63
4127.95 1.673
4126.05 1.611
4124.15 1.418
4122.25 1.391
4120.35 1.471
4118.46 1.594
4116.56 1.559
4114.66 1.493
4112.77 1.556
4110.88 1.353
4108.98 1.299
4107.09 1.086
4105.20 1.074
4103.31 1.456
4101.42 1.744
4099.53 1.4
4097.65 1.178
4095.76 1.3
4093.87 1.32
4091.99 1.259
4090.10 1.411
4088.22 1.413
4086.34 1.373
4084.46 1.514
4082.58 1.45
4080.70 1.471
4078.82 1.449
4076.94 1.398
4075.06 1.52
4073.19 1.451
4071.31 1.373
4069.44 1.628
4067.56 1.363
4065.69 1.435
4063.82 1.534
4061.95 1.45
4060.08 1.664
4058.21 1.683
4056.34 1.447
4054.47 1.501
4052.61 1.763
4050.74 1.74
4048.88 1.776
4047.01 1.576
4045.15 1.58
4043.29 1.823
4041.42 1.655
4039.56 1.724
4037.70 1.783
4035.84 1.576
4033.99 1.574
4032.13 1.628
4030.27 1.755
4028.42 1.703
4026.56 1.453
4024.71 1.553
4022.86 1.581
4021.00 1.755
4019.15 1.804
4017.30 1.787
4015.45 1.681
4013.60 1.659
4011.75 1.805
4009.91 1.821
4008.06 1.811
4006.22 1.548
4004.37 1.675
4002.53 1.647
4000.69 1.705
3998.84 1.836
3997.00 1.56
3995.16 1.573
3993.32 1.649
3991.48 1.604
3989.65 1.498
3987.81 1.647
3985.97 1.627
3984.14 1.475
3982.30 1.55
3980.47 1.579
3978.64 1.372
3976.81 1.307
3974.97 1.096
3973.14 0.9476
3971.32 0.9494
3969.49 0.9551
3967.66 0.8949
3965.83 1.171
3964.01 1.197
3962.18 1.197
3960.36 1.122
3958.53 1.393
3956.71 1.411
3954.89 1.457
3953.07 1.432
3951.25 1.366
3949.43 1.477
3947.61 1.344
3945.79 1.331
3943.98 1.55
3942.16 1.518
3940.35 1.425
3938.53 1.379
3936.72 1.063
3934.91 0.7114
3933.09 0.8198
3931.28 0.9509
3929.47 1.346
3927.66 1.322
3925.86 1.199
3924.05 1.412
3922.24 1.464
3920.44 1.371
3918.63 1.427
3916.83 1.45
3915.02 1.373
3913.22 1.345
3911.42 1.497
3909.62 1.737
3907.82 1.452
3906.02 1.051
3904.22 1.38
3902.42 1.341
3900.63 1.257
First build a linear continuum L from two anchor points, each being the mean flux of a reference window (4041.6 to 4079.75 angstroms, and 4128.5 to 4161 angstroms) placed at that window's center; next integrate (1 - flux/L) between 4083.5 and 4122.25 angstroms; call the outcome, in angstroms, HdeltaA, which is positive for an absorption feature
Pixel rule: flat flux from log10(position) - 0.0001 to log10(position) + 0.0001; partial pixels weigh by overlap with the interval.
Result 4.93 angstroms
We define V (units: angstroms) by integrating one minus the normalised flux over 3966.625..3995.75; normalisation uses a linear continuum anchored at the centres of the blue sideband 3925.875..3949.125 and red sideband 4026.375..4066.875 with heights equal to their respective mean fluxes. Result 0.9 angstroms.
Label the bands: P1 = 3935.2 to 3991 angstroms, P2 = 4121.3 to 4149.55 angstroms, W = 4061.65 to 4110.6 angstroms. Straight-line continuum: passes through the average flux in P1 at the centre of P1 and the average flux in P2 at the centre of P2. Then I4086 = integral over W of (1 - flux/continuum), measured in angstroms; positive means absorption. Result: 4.1 angstroms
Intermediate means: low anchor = 1.32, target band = 1.4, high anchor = 1.61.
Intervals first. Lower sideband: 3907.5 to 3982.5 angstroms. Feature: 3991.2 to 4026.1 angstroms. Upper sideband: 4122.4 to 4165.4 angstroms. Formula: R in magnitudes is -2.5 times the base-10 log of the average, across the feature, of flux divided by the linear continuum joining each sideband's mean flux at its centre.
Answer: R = -0.21 mag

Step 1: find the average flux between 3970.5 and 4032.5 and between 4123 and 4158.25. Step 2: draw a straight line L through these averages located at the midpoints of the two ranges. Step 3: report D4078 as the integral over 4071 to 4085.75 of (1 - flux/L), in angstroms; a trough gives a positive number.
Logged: 1.4 angstroms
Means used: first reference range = 1.58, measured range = 1.45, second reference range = 1.62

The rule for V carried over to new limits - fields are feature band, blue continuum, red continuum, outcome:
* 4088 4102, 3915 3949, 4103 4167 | 1.2 angstroms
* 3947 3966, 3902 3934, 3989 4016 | 2.0 angstroms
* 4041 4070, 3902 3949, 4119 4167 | -2.3 angstroms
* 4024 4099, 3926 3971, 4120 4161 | -4.1 angstroms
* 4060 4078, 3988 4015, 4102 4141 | 1.1 angstroms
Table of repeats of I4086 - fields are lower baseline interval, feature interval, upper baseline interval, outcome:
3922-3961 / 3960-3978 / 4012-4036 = 4.18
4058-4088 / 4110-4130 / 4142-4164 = 0.56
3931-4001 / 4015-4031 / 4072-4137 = -3.36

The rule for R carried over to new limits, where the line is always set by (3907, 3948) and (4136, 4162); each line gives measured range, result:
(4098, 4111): 0.17 mag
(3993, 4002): -0.17 mag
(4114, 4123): 0.06 mag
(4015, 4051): -0.14 mag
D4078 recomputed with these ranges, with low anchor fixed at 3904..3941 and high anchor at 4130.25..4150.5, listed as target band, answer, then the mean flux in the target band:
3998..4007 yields -1.7 angstroms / 1.68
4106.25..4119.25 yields 1.4 angstroms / 1.42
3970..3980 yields 1.7 angstroms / 1.15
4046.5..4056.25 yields -1.0 angstroms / 1.66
